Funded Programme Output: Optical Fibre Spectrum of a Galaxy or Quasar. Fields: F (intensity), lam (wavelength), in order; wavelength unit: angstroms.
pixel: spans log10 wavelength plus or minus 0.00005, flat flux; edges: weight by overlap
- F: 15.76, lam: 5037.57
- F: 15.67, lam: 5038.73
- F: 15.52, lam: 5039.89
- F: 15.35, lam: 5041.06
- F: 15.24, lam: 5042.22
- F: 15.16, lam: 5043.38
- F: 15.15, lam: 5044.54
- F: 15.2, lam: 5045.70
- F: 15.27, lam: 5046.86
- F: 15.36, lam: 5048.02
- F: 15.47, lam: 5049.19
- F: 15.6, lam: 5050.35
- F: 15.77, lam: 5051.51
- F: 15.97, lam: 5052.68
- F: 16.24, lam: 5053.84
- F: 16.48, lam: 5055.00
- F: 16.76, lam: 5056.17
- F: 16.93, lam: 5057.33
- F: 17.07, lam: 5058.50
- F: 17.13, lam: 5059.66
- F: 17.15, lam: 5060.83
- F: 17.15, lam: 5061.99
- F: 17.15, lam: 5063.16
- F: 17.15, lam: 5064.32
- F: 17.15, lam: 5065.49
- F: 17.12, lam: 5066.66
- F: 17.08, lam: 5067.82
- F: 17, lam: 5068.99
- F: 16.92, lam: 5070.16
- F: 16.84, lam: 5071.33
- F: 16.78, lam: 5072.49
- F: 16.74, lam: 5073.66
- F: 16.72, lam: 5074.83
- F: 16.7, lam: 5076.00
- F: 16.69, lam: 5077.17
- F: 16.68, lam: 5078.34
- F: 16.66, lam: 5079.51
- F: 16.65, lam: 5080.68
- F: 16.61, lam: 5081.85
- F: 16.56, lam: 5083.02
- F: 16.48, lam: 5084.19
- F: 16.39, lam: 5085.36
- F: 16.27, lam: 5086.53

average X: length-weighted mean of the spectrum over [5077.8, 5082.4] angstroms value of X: 16.6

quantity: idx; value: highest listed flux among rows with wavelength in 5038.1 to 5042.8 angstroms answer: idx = 15.67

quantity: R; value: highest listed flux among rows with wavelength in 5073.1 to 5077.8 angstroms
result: 16.74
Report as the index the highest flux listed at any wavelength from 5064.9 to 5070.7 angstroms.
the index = 17.15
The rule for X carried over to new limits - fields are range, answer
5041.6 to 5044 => 15.2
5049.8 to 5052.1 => 15.7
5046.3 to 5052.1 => 15.5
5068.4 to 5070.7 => 16.9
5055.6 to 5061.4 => 17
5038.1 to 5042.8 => 15.4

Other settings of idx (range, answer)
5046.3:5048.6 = 15.36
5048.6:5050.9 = 15.6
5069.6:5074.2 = 16.92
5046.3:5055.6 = 16.48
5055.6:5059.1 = 17.07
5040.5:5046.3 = 15.35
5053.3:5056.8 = 16.76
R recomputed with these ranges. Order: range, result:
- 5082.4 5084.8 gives 16.56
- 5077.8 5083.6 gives 16.68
